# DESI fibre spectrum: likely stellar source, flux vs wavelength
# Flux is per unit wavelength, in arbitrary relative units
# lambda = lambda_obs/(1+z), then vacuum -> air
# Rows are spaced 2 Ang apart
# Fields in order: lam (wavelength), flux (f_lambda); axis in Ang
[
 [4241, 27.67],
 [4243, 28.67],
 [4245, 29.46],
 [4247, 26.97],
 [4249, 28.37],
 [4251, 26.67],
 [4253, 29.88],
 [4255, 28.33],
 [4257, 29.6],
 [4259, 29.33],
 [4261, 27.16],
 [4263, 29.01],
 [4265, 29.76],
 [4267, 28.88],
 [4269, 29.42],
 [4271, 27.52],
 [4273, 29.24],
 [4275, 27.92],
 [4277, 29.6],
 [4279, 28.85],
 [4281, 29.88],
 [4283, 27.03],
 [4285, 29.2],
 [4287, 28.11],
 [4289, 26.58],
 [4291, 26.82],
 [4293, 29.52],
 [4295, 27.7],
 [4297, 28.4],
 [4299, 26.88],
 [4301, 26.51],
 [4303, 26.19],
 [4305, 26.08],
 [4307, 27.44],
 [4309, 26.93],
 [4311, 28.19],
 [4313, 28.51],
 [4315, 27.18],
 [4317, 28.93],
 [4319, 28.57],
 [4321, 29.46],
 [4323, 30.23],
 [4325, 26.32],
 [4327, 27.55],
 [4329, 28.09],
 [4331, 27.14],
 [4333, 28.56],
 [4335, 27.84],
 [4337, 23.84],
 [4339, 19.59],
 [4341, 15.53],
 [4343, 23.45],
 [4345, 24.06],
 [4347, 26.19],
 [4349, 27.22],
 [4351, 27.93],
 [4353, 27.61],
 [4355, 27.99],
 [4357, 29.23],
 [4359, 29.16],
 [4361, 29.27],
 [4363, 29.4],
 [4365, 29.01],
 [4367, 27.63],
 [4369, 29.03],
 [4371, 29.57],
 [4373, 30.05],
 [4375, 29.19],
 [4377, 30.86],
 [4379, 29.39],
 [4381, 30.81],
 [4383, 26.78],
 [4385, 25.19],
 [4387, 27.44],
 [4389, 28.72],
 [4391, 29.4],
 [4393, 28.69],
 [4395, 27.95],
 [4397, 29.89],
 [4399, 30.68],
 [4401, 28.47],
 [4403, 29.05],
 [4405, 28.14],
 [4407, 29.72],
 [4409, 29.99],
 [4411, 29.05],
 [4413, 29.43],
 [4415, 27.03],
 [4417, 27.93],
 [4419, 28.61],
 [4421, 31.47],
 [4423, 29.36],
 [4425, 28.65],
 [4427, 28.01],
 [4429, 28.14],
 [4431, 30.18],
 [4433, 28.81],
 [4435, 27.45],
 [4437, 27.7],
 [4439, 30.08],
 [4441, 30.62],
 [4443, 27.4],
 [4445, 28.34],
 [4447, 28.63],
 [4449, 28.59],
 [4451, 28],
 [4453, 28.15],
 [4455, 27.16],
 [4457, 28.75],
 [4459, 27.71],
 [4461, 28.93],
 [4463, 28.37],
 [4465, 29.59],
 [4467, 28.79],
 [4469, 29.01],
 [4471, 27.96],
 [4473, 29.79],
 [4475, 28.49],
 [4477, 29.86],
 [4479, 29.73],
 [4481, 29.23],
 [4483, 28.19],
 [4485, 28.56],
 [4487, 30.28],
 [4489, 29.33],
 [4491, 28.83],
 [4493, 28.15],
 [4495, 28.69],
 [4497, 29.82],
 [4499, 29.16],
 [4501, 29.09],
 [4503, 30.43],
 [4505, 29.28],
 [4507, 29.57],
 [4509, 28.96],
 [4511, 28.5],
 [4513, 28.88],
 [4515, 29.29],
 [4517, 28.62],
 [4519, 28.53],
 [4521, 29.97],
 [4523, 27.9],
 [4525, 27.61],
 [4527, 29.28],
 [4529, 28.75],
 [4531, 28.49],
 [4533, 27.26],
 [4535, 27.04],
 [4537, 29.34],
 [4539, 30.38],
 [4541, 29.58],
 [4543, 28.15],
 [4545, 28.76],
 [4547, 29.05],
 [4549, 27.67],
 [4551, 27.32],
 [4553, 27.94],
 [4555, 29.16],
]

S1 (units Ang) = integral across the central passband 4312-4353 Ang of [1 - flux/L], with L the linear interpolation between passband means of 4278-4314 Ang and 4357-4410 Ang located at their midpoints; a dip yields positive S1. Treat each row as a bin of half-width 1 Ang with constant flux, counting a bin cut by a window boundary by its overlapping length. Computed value 2.7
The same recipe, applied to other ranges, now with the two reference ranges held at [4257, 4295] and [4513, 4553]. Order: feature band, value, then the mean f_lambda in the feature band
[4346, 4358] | 0.36 Ang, 27.7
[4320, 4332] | 0.18 Ang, 28.1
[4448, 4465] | 0.16 Ang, 28.3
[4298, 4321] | 0.86 Ang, 27.5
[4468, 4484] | -0.26 Ang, 29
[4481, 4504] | -0.46 Ang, 29.1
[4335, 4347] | 2.65 Ang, 22.2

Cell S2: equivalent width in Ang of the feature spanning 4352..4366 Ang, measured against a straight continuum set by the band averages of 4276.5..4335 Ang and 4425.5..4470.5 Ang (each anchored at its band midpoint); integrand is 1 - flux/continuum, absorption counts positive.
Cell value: -0.3 Ang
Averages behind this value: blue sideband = 27.9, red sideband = 28.6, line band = 28.8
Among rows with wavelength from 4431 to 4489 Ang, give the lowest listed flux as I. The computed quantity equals 27.16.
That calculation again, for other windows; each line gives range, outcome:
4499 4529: 27.61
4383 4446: 25.19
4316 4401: 15.53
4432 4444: 27.4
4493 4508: 28.15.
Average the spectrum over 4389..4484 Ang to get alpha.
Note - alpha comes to 28.8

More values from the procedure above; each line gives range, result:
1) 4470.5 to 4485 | 29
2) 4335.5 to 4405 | 27.6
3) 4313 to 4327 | 28.4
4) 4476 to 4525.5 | 29.1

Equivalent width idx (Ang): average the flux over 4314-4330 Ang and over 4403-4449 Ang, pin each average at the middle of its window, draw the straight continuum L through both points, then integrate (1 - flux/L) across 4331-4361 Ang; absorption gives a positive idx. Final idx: 2.81 Ang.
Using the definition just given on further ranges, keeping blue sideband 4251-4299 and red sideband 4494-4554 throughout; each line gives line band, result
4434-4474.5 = 0.2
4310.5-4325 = 0.0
